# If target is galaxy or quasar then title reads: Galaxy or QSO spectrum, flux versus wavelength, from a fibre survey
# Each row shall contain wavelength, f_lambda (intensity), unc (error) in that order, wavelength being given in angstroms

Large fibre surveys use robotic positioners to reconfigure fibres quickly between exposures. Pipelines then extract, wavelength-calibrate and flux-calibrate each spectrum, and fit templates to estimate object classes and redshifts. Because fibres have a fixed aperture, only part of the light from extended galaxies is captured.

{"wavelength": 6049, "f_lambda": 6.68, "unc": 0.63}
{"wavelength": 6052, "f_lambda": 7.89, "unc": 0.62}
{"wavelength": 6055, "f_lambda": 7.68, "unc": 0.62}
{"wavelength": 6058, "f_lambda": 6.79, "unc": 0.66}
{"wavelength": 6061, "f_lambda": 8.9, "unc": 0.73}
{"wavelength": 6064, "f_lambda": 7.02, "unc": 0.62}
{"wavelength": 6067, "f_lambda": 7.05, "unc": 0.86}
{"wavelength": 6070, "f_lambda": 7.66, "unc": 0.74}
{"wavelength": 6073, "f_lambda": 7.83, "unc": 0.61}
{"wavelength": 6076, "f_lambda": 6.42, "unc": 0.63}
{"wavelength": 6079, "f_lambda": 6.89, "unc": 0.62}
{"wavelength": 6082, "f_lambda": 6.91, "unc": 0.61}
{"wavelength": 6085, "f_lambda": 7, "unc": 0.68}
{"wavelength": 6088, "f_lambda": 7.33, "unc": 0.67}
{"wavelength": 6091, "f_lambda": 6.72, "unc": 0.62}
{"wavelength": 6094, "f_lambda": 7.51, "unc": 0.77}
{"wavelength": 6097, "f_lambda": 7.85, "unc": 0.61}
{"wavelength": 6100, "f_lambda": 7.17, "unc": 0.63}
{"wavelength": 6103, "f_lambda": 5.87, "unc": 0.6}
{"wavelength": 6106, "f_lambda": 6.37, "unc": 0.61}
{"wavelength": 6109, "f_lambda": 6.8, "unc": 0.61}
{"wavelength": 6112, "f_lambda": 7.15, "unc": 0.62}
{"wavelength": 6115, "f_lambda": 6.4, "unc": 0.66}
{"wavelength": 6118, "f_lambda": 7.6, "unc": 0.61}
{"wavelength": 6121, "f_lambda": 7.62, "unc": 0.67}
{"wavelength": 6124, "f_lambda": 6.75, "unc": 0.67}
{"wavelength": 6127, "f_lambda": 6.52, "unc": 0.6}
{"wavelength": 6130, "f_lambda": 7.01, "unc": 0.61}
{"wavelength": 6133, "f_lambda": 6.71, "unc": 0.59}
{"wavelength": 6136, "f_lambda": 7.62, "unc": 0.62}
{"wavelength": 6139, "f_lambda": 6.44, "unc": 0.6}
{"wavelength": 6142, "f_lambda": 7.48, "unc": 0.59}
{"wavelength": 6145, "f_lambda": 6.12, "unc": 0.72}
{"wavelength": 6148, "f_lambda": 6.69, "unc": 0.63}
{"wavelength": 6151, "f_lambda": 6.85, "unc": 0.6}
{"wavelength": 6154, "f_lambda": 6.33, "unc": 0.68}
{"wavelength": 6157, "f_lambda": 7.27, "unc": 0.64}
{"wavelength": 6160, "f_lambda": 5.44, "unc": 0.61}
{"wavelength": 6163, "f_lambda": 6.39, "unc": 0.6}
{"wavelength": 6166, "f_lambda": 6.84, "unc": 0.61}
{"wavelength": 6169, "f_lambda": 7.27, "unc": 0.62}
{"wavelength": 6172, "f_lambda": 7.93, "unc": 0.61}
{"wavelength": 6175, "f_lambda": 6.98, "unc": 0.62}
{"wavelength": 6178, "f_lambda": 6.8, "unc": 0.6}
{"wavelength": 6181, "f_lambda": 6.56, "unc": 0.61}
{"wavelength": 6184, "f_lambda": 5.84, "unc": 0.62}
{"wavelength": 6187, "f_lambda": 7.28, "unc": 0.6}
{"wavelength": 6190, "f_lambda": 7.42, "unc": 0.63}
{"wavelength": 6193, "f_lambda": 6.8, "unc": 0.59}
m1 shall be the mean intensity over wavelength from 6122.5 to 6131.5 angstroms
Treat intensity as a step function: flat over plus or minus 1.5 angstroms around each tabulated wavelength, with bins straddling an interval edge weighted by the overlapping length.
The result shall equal 6.76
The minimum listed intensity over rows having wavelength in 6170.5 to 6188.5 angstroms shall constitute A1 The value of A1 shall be 5.84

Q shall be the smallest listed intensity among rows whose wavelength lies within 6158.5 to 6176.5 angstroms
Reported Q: 5.44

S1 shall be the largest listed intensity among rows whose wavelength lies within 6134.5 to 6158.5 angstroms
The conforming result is 7.62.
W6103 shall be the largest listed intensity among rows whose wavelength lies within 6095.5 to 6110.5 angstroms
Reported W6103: 7.85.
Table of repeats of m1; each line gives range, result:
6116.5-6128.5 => 7.12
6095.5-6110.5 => 6.81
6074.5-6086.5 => 6.8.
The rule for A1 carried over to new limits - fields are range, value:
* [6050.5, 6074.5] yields 6.79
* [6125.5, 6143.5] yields 6.44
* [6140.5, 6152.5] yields 6.12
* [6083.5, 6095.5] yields 6.72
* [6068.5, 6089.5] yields 6.42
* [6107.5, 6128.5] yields 6.4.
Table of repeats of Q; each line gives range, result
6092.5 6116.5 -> 5.87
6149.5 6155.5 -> 6.33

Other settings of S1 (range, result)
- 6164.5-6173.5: 7.93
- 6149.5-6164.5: 7.27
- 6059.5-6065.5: 8.9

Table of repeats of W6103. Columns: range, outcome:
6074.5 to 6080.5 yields 6.89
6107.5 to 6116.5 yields 7.15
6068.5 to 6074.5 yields 7.83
